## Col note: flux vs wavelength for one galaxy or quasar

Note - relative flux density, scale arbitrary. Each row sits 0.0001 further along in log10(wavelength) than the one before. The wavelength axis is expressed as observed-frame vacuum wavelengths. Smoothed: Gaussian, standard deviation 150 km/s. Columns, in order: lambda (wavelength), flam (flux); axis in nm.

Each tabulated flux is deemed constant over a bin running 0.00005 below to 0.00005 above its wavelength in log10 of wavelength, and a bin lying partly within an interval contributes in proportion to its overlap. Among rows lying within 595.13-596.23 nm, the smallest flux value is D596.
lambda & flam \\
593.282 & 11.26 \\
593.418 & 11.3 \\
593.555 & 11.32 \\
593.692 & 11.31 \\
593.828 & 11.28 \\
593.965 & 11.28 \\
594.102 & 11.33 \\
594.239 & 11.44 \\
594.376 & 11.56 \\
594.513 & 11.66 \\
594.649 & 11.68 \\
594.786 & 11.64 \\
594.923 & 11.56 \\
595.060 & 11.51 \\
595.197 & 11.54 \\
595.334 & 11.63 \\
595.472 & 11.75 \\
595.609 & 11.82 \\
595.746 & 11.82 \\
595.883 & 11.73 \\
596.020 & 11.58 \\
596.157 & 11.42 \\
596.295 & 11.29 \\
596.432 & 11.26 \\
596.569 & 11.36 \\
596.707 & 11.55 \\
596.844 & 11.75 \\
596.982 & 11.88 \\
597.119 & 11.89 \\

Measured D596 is 11.42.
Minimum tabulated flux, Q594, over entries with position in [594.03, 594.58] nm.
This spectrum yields 11.33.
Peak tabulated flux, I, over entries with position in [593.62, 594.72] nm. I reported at 11.68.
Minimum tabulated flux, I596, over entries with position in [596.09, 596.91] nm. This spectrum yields 11.26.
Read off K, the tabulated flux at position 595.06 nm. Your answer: 11.51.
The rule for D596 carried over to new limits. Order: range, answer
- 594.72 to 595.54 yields 11.51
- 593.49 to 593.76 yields 11.31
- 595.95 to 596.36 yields 11.29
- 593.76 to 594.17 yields 11.28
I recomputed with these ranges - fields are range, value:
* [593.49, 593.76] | 11.32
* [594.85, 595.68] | 11.82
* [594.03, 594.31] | 11.44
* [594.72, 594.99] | 11.64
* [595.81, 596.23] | 11.73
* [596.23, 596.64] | 11.36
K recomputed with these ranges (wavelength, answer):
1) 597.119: 11.89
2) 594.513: 11.66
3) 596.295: 11.29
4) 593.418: 11.3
